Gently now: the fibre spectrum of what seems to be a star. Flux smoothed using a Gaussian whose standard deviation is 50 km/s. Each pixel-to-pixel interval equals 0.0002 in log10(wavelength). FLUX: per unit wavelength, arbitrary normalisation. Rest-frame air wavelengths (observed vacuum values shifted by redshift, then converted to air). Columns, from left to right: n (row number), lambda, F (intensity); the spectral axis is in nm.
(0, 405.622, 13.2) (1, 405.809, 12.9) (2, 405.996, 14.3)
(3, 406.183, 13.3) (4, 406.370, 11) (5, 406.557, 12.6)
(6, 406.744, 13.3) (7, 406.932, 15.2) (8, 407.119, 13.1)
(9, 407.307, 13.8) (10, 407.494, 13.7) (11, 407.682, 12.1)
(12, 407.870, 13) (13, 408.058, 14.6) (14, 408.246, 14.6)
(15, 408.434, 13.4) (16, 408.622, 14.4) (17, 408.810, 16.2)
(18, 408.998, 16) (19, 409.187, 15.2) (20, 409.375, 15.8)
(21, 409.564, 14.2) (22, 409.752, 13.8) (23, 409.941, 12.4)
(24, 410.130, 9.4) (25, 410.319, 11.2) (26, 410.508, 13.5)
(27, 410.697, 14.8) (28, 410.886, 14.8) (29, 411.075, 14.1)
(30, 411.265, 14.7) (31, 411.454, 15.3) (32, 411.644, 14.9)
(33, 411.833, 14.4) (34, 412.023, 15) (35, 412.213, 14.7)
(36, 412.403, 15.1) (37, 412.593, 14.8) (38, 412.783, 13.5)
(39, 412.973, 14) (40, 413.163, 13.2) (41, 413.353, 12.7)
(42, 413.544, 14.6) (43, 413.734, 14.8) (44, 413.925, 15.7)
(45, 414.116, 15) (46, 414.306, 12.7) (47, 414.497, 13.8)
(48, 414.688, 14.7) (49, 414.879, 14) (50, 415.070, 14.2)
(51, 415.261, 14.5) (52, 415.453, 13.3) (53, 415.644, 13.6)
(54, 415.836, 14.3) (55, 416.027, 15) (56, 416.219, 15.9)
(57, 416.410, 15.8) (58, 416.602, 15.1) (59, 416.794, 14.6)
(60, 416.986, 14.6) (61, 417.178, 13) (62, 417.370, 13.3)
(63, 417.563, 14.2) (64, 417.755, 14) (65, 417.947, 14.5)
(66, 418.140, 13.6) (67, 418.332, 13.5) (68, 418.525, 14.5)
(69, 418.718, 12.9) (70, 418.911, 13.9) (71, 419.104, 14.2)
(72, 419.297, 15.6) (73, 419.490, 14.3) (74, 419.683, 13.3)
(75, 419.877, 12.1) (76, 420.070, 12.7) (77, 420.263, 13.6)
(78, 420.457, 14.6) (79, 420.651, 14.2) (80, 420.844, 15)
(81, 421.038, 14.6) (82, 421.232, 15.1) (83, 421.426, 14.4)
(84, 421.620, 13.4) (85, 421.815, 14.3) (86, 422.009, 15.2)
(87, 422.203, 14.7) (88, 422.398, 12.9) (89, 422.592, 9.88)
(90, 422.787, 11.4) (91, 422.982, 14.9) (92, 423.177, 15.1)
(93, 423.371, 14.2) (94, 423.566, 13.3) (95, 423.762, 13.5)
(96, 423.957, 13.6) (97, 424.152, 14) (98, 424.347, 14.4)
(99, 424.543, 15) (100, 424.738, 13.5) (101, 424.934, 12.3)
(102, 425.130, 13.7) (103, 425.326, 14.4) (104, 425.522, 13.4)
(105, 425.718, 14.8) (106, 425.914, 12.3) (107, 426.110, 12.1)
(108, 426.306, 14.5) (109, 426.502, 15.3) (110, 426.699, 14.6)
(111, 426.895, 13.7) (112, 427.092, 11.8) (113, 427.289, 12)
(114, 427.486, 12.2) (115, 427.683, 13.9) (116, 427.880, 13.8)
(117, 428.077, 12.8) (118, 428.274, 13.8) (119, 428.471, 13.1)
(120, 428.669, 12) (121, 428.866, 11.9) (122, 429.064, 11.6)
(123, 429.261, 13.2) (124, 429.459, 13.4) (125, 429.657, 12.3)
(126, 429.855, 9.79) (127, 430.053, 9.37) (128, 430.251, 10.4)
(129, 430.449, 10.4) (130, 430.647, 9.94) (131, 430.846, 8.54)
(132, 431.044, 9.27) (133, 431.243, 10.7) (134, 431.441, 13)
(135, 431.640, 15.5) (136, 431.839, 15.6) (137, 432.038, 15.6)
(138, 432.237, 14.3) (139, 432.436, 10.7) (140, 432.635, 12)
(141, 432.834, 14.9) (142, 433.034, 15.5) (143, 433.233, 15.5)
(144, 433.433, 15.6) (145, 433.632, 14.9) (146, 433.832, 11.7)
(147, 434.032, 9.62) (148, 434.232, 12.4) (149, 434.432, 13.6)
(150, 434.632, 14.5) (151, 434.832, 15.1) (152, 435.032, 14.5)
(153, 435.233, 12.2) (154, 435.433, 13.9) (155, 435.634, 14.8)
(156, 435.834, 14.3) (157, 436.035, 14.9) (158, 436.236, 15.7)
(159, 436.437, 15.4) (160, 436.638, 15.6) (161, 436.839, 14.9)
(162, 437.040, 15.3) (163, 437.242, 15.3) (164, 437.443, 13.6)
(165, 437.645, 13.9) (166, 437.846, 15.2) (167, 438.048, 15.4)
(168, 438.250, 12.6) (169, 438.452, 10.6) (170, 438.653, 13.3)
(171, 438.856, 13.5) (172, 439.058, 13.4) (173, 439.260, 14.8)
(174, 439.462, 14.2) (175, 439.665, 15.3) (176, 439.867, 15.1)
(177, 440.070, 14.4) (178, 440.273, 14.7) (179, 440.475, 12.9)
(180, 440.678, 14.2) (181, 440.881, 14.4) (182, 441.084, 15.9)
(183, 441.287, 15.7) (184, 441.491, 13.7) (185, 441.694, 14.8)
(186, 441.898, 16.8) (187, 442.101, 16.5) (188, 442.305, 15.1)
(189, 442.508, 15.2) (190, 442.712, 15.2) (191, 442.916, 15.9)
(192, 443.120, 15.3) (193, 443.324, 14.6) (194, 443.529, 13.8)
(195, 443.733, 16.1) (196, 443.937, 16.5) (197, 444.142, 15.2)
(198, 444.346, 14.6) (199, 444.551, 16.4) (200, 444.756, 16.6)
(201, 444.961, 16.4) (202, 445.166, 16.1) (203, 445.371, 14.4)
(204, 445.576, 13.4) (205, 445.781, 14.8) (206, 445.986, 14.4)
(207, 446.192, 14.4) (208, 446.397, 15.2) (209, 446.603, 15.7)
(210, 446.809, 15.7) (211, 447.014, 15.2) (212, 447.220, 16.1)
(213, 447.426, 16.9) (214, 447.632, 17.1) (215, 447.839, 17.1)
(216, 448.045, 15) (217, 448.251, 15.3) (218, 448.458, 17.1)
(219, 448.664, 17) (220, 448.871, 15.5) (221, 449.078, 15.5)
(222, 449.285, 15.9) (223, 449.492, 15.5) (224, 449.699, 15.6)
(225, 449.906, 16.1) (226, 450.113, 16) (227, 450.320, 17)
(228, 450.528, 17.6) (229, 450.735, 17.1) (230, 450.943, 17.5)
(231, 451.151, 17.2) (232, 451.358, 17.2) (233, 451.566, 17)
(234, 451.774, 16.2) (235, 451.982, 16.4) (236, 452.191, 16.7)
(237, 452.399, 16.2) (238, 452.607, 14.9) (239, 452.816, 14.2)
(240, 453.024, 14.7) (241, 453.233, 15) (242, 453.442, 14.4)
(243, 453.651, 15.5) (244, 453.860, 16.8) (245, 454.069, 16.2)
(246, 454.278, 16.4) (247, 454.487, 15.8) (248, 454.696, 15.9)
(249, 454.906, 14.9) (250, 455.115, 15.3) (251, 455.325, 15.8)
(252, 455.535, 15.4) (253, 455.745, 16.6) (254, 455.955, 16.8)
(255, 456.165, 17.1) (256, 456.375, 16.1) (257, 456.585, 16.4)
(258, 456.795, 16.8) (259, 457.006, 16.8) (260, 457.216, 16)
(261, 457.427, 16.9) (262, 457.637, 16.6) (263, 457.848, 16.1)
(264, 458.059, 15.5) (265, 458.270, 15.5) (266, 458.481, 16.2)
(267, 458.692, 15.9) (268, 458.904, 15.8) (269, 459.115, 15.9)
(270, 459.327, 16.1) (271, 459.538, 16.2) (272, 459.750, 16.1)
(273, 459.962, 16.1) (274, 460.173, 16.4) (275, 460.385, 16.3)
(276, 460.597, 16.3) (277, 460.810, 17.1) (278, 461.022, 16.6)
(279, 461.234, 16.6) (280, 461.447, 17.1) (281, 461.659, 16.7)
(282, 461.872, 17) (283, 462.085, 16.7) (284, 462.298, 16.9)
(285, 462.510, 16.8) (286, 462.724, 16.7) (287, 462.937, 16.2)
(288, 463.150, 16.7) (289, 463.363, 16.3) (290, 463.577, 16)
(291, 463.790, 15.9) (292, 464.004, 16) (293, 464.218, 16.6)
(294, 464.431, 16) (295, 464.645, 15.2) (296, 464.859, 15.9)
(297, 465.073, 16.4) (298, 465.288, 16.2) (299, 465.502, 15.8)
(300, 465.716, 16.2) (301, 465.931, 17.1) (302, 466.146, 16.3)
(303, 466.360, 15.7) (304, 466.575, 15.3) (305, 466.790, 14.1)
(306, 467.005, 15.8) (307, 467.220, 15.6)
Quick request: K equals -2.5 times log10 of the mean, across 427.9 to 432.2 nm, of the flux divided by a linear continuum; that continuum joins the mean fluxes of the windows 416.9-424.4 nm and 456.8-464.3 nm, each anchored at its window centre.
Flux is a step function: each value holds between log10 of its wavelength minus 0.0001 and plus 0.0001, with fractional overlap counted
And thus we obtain 0.19 mag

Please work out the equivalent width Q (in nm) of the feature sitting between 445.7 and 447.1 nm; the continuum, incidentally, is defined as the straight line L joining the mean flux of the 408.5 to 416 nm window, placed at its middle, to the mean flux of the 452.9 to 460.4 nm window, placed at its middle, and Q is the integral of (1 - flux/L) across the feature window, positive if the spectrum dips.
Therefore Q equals 0.05 nm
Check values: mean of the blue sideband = 14.2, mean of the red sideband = 16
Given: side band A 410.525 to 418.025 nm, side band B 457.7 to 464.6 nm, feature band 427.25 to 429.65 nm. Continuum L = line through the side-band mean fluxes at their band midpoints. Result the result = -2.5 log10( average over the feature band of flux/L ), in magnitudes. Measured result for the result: 0.169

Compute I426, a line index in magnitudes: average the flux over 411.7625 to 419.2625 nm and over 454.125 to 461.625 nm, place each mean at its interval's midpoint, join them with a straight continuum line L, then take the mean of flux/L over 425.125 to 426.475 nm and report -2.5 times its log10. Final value 0.08 mag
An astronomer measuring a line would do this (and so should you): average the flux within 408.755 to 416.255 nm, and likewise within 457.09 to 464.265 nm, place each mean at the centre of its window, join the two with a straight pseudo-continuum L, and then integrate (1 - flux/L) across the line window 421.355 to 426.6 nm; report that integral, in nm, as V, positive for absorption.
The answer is 0.36 nm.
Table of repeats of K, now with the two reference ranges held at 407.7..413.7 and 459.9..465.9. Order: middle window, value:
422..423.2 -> 0.112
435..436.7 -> 0.047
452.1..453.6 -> 0.056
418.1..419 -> 0.060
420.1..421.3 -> 0.011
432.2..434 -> 0.103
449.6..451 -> -0.056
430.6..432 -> 0.241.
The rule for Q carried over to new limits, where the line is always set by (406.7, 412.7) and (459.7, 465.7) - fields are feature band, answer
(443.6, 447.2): 0.06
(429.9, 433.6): 0.60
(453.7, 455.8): 0.02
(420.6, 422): 0.01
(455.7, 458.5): -0.04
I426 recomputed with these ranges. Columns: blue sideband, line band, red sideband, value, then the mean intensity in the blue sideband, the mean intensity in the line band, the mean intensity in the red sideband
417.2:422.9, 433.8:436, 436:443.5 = 0.08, 13.8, 13.4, 14.7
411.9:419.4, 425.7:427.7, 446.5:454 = 0.12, 14.3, 13.3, 16.1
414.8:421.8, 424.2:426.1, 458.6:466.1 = 0.06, 14.2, 13.7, 16.3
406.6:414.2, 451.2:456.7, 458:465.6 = 0.00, 14.1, 15.9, 16.3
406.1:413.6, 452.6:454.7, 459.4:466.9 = 0.03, 13.9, 15.4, 16.3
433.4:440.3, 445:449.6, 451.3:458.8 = -0.03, 14.1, 15.6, 16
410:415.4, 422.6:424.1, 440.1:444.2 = 0.07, 14.1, 13.5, 15.1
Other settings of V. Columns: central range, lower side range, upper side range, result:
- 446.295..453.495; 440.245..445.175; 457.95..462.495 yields -0.17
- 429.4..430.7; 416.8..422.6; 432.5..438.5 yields 0.31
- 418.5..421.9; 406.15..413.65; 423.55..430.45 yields -0.17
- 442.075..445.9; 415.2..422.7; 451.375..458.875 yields 0.01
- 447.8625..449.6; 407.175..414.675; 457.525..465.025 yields -0.02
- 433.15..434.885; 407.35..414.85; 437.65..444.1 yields 0.11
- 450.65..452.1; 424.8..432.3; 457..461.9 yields -0.15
